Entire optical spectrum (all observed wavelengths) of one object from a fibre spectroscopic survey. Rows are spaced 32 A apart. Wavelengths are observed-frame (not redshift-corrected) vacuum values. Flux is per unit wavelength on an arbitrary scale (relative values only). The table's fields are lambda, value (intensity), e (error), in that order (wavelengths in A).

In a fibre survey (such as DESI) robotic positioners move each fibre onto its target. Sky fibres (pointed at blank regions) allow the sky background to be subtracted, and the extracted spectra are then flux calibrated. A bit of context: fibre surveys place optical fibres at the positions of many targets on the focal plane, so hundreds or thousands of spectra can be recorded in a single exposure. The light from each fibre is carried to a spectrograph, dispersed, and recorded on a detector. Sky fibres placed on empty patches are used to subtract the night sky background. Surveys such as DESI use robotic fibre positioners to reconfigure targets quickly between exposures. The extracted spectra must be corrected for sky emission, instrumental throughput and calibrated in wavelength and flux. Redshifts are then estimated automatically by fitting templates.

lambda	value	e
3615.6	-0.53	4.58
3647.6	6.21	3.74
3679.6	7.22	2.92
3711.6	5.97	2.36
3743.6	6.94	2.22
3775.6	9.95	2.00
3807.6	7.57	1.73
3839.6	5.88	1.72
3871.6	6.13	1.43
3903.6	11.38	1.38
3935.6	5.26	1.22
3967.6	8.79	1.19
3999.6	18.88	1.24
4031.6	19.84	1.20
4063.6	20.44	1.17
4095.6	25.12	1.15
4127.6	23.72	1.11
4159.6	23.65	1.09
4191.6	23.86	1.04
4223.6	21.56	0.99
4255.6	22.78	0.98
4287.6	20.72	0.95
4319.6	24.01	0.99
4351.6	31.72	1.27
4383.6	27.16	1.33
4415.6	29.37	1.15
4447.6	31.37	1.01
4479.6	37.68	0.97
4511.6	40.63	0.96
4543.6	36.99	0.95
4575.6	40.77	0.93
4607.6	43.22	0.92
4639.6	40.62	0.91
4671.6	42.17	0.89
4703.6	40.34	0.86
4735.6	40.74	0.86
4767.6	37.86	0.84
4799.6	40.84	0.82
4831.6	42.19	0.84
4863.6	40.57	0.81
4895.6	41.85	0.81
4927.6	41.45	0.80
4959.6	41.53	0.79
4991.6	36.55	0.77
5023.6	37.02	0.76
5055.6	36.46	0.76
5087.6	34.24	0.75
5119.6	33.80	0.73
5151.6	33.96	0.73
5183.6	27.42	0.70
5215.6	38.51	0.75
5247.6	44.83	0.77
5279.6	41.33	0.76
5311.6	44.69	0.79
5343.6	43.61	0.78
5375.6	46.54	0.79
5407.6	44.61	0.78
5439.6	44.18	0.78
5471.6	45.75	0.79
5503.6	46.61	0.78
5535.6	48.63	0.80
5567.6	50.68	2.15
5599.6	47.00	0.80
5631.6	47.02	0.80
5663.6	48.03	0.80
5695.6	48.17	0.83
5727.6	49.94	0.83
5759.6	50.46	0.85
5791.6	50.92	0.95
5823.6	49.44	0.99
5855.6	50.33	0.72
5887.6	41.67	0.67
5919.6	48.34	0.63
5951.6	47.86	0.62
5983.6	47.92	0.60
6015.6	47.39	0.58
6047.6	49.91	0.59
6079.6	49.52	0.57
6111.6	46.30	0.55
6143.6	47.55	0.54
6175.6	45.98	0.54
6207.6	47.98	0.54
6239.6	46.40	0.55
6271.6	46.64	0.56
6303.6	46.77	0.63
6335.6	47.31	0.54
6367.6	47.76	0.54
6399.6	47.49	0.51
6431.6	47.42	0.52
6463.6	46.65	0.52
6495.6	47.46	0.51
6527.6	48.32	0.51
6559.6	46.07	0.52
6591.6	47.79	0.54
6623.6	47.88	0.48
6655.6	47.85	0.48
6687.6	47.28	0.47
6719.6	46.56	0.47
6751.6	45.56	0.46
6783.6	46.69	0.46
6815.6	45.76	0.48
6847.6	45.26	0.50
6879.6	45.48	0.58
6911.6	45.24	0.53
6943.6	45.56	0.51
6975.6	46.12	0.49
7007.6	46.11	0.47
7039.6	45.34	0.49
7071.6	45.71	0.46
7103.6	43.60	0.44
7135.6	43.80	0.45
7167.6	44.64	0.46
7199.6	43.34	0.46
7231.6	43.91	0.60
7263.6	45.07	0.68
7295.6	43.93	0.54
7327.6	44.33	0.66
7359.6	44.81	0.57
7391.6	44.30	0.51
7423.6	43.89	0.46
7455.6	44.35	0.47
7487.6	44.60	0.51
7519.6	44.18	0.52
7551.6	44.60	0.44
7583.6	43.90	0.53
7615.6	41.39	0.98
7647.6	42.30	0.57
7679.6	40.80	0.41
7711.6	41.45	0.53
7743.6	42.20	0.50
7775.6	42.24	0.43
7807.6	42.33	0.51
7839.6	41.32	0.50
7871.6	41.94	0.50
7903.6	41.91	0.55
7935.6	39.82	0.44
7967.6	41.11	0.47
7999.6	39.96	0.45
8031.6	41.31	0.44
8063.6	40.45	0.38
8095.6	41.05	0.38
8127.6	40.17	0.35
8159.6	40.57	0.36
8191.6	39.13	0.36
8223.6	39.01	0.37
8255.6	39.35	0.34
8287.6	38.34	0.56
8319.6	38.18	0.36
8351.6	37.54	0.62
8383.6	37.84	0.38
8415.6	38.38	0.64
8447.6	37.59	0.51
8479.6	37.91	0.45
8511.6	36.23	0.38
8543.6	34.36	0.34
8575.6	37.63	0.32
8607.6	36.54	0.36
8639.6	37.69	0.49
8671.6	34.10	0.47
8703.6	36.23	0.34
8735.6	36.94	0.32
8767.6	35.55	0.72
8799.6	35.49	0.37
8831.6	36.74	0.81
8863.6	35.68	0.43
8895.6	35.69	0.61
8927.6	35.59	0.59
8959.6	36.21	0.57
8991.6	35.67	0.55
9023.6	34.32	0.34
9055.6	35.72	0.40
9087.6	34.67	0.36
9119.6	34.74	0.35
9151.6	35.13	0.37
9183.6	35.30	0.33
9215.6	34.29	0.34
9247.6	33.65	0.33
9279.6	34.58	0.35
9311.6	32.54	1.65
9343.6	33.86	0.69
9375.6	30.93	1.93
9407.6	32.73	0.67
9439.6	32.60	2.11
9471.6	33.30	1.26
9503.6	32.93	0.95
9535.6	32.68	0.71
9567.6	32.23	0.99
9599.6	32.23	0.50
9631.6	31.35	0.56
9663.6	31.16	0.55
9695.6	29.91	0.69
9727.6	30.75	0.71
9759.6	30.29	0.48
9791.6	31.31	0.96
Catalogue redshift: 0.00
